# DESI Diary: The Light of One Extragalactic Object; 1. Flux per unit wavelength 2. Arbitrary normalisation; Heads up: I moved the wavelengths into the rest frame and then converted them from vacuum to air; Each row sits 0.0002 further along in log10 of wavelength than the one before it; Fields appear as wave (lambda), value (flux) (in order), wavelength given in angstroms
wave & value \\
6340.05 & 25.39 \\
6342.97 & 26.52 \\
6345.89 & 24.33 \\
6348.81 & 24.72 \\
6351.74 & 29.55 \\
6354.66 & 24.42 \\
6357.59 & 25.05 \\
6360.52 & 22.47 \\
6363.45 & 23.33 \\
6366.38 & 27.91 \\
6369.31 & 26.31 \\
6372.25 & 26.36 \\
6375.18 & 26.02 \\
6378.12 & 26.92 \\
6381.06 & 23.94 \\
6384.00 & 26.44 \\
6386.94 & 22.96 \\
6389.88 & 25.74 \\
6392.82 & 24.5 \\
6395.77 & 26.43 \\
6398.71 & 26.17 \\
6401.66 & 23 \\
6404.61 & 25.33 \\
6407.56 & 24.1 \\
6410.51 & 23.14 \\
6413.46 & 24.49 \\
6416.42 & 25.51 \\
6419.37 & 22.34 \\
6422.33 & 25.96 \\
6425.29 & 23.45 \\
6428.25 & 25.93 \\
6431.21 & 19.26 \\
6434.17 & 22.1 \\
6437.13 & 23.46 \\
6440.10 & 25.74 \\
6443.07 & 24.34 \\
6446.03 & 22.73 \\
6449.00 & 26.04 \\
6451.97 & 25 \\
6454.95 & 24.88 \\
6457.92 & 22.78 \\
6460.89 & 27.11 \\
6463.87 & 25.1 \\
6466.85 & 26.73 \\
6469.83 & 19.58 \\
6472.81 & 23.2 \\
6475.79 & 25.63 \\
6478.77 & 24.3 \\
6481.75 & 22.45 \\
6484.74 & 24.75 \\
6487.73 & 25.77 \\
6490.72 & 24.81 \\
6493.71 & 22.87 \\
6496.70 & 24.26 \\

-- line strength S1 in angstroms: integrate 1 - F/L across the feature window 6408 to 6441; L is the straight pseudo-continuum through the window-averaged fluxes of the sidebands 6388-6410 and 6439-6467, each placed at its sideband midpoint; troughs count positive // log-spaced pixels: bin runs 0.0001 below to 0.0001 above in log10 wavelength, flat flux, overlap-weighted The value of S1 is 1.6 angstroms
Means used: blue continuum 24.9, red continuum 25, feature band 23.7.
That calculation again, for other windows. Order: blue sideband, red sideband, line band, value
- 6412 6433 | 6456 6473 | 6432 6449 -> 0.2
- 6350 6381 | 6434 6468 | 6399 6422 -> 0.9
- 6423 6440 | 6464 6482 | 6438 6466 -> -1.6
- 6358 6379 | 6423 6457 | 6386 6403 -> 0.1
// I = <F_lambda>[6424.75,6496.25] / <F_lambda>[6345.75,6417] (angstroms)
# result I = 1.0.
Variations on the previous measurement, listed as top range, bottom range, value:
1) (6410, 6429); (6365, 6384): 0.93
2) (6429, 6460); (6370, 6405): 0.94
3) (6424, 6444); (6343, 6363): 0.93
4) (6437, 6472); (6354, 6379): 0.96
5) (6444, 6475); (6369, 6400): 0.95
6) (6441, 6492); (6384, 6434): 1.01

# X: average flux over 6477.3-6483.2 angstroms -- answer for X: 23.4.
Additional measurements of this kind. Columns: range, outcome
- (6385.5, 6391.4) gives 24.4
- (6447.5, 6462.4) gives 25.2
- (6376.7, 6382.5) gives 25.4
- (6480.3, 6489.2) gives 24.3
